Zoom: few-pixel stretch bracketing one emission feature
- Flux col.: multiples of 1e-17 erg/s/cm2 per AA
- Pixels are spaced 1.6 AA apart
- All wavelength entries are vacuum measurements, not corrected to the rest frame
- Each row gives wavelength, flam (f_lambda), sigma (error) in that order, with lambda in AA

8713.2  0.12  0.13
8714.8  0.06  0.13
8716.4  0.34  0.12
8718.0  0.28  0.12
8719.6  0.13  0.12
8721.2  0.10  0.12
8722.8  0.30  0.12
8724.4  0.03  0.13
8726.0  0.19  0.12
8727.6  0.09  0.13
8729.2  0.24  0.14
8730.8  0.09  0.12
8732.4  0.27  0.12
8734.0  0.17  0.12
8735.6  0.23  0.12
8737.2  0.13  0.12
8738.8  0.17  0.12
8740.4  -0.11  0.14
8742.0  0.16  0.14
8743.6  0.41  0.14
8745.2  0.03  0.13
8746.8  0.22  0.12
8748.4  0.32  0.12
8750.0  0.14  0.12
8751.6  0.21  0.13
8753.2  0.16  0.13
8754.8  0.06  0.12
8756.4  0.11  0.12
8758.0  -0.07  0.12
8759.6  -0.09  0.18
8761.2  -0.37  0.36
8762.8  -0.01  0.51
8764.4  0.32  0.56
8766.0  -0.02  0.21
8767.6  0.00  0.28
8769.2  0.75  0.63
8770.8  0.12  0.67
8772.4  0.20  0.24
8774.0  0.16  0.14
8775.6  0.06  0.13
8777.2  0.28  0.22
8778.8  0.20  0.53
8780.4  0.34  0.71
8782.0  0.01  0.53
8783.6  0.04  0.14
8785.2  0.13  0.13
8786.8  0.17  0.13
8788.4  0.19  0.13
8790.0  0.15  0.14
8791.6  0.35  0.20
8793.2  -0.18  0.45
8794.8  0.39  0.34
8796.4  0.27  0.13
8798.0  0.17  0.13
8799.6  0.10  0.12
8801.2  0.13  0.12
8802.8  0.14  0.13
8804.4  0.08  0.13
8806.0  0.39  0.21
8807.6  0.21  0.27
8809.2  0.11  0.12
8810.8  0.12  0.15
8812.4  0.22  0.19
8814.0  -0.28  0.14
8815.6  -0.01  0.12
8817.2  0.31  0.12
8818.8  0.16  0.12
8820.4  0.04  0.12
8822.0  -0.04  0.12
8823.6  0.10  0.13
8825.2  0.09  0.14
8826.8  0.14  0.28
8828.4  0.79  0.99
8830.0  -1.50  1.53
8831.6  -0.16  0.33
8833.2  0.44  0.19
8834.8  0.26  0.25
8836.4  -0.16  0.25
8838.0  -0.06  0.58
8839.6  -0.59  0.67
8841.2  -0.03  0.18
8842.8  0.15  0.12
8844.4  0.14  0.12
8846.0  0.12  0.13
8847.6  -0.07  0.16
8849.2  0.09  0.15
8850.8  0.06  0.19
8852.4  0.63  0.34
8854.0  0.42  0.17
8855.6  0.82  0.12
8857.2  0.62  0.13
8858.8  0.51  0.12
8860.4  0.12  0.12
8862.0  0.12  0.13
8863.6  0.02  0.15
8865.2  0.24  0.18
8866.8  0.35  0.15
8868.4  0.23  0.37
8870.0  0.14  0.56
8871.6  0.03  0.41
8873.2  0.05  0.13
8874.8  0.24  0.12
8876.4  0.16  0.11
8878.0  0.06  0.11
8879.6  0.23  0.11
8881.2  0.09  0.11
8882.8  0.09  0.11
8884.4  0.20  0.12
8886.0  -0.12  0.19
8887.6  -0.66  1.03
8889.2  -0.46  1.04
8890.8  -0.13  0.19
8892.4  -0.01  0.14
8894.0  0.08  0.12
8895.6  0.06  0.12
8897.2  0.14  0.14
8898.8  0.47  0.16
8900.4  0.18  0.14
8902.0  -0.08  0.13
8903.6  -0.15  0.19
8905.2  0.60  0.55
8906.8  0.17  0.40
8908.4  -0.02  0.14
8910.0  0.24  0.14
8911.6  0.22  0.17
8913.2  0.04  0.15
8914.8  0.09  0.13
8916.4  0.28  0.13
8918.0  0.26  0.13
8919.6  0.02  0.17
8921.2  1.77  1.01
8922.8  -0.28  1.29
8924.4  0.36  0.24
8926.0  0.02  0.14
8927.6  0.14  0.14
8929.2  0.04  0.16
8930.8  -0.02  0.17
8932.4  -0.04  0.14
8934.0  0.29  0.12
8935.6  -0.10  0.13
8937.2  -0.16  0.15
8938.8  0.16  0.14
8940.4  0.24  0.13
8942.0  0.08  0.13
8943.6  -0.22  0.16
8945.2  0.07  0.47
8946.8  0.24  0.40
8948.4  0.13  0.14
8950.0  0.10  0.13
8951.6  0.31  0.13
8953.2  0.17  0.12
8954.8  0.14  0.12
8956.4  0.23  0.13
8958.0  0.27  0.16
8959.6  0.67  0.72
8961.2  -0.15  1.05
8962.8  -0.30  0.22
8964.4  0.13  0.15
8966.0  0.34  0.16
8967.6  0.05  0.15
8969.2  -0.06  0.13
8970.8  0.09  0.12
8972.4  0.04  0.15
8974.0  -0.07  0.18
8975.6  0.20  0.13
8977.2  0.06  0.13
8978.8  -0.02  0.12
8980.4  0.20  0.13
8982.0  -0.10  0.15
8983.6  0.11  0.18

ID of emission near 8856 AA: H-beta 4861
